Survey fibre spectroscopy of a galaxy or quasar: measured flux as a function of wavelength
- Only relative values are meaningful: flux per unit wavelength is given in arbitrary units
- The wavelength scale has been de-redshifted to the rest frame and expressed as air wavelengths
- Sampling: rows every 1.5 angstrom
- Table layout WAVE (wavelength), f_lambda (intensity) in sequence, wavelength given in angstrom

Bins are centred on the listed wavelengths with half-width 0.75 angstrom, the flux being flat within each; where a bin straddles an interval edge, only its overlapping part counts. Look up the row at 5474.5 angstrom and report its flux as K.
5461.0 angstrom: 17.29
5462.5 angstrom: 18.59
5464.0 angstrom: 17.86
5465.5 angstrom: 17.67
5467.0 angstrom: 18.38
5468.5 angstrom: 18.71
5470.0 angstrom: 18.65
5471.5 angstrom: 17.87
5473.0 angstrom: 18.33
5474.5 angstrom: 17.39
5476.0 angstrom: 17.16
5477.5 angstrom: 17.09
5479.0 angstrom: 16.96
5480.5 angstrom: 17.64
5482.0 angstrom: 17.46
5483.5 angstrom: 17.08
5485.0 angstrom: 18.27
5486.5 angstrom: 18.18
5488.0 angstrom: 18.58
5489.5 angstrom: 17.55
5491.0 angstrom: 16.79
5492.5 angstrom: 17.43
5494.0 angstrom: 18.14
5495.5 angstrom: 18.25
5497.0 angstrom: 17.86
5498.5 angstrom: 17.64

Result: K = 17.39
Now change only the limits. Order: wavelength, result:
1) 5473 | 18.33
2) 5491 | 16.79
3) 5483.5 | 17.08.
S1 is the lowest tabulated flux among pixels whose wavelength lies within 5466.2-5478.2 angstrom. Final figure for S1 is 17.09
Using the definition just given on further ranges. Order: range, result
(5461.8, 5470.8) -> 17.67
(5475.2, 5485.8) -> 16.96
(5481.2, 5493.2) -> 16.79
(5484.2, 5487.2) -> 18.18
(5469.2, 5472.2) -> 17.87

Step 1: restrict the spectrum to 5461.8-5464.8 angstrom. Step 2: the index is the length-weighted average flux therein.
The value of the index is 18.2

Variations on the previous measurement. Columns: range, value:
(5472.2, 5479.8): 17.4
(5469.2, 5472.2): 18.3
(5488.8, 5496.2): 17.6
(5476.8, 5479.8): 17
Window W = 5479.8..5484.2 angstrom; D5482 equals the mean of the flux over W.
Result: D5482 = 17.4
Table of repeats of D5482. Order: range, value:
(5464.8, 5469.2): 18.3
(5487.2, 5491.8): 17.6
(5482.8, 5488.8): 18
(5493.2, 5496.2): 18.2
